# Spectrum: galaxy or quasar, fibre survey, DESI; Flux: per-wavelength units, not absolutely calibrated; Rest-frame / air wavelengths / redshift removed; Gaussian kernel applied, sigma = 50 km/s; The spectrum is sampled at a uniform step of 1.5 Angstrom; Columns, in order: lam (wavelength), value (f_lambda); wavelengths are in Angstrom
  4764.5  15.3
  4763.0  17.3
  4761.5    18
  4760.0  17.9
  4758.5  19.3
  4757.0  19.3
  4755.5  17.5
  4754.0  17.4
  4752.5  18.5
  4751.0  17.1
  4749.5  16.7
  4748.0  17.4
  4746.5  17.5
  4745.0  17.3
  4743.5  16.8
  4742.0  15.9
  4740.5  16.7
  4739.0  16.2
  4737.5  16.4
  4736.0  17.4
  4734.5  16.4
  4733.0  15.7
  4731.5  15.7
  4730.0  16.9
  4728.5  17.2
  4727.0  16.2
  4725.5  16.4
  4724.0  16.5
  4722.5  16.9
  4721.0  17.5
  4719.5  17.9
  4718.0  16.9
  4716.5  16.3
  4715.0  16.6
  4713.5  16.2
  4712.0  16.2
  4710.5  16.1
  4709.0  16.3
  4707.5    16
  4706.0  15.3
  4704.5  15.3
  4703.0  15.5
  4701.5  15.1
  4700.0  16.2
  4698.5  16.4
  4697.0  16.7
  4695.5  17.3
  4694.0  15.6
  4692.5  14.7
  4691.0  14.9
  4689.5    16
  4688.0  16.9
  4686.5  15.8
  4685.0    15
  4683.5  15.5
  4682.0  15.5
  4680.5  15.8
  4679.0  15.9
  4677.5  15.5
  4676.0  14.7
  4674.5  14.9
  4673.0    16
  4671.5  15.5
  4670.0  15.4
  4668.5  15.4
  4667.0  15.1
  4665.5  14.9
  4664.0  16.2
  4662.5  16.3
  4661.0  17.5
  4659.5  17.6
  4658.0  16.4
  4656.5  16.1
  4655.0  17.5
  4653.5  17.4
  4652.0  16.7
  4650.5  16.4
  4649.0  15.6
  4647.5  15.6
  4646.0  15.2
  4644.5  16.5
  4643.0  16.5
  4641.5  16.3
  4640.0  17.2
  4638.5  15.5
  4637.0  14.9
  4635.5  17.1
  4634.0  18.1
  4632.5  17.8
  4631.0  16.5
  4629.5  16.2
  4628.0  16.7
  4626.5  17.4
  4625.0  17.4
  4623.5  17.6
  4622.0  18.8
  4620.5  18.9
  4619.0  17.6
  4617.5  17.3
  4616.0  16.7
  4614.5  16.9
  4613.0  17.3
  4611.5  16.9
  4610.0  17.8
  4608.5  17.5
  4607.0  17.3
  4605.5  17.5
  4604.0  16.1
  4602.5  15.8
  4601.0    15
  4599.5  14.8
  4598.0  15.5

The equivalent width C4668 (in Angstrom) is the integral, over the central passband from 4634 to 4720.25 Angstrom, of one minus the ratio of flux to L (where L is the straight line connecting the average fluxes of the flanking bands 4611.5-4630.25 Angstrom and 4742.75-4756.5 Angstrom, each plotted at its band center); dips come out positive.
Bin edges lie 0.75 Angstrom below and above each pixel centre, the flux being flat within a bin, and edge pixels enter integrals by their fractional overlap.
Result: 6.6 Angstrom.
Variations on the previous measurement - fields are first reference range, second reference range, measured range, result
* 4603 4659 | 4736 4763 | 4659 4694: 2.89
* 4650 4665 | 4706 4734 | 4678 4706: 1.44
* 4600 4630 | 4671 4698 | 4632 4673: 0.10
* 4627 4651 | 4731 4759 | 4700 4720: 0.90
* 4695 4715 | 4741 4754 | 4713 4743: 0.08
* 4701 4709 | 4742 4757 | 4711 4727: -0.59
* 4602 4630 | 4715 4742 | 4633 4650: 0.87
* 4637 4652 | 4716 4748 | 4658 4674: 0.23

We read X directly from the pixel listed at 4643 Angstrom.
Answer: 16.5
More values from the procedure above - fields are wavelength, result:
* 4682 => 15.5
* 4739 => 16.2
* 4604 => 16.1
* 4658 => 16.4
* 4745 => 17.3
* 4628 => 16.7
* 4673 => 16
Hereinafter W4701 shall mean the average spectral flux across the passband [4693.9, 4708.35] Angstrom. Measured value 16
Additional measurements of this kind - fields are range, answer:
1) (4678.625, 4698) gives 15.8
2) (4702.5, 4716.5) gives 16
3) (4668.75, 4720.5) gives 15.9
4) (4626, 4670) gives 16.4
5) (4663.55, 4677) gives 15.3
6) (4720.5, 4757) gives 16.9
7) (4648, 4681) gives 16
